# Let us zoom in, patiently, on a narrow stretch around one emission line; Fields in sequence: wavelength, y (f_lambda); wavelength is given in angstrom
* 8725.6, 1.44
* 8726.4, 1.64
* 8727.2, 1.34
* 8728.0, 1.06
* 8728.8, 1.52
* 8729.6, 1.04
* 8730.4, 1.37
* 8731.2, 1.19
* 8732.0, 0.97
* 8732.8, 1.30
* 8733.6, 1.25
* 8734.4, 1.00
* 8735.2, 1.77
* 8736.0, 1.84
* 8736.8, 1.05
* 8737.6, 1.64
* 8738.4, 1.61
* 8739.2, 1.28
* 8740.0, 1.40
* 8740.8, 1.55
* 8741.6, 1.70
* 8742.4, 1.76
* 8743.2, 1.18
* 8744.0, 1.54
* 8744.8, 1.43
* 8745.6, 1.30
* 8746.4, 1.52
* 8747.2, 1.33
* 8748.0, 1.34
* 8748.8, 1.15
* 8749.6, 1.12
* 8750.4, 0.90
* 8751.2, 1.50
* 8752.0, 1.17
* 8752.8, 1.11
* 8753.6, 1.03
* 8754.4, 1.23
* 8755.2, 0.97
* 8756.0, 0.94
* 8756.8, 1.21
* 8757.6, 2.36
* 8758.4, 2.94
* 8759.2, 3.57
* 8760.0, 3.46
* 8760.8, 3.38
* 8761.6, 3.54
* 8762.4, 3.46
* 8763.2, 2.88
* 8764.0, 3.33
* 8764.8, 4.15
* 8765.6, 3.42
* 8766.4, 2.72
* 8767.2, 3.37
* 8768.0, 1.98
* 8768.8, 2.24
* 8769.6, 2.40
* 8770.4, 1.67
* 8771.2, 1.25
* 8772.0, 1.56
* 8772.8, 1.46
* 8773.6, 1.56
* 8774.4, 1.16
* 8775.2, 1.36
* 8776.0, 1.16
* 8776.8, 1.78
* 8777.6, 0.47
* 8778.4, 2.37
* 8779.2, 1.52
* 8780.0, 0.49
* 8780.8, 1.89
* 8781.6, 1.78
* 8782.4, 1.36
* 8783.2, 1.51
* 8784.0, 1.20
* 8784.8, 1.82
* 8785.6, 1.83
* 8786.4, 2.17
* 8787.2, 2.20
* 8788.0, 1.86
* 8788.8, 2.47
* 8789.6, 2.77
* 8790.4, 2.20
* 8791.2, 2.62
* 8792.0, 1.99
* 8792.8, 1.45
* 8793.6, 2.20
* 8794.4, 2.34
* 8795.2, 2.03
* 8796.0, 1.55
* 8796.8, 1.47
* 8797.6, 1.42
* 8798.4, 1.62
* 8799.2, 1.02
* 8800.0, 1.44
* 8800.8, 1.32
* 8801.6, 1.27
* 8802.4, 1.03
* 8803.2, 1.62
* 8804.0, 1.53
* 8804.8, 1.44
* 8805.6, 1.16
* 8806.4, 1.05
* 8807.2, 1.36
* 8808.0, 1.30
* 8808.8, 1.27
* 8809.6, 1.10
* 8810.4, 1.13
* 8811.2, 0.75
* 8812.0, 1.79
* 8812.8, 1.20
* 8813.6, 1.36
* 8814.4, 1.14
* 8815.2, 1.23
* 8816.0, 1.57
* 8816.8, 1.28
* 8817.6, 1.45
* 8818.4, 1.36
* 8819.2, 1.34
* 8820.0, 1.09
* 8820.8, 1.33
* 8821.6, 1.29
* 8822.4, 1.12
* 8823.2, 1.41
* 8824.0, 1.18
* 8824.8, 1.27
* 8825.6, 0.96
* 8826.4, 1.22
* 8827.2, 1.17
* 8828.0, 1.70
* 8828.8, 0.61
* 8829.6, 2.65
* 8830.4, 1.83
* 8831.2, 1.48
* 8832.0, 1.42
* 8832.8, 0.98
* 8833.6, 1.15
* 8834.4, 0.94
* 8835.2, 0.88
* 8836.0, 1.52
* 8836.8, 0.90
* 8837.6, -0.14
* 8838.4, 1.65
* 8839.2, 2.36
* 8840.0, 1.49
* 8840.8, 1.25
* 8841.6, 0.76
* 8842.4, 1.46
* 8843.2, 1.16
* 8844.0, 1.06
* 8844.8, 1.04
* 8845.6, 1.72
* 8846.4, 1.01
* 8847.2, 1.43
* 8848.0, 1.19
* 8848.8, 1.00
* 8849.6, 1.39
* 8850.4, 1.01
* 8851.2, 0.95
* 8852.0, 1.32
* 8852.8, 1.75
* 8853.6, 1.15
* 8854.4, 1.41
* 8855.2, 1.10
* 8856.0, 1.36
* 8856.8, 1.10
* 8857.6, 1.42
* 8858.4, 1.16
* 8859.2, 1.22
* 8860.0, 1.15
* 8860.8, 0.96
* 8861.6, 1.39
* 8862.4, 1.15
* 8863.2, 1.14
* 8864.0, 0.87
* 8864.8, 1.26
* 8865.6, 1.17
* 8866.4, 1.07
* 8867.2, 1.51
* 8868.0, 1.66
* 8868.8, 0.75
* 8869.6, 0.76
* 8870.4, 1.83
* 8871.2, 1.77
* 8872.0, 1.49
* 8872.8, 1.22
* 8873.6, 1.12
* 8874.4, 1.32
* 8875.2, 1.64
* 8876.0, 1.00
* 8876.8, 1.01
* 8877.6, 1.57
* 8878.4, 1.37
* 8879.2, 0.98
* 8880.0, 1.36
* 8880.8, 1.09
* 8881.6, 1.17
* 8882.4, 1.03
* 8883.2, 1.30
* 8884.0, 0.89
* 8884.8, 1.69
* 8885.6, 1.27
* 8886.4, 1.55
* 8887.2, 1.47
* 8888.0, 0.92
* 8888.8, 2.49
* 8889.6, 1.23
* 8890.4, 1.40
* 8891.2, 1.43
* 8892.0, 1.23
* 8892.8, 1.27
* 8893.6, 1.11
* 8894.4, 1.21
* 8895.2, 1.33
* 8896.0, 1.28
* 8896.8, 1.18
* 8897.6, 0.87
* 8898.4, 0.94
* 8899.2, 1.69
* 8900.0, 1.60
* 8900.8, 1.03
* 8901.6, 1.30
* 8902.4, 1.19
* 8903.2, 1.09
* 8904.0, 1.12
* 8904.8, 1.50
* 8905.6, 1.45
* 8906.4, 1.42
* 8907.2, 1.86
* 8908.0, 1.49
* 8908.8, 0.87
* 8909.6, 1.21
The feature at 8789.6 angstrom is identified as [N II] 6583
